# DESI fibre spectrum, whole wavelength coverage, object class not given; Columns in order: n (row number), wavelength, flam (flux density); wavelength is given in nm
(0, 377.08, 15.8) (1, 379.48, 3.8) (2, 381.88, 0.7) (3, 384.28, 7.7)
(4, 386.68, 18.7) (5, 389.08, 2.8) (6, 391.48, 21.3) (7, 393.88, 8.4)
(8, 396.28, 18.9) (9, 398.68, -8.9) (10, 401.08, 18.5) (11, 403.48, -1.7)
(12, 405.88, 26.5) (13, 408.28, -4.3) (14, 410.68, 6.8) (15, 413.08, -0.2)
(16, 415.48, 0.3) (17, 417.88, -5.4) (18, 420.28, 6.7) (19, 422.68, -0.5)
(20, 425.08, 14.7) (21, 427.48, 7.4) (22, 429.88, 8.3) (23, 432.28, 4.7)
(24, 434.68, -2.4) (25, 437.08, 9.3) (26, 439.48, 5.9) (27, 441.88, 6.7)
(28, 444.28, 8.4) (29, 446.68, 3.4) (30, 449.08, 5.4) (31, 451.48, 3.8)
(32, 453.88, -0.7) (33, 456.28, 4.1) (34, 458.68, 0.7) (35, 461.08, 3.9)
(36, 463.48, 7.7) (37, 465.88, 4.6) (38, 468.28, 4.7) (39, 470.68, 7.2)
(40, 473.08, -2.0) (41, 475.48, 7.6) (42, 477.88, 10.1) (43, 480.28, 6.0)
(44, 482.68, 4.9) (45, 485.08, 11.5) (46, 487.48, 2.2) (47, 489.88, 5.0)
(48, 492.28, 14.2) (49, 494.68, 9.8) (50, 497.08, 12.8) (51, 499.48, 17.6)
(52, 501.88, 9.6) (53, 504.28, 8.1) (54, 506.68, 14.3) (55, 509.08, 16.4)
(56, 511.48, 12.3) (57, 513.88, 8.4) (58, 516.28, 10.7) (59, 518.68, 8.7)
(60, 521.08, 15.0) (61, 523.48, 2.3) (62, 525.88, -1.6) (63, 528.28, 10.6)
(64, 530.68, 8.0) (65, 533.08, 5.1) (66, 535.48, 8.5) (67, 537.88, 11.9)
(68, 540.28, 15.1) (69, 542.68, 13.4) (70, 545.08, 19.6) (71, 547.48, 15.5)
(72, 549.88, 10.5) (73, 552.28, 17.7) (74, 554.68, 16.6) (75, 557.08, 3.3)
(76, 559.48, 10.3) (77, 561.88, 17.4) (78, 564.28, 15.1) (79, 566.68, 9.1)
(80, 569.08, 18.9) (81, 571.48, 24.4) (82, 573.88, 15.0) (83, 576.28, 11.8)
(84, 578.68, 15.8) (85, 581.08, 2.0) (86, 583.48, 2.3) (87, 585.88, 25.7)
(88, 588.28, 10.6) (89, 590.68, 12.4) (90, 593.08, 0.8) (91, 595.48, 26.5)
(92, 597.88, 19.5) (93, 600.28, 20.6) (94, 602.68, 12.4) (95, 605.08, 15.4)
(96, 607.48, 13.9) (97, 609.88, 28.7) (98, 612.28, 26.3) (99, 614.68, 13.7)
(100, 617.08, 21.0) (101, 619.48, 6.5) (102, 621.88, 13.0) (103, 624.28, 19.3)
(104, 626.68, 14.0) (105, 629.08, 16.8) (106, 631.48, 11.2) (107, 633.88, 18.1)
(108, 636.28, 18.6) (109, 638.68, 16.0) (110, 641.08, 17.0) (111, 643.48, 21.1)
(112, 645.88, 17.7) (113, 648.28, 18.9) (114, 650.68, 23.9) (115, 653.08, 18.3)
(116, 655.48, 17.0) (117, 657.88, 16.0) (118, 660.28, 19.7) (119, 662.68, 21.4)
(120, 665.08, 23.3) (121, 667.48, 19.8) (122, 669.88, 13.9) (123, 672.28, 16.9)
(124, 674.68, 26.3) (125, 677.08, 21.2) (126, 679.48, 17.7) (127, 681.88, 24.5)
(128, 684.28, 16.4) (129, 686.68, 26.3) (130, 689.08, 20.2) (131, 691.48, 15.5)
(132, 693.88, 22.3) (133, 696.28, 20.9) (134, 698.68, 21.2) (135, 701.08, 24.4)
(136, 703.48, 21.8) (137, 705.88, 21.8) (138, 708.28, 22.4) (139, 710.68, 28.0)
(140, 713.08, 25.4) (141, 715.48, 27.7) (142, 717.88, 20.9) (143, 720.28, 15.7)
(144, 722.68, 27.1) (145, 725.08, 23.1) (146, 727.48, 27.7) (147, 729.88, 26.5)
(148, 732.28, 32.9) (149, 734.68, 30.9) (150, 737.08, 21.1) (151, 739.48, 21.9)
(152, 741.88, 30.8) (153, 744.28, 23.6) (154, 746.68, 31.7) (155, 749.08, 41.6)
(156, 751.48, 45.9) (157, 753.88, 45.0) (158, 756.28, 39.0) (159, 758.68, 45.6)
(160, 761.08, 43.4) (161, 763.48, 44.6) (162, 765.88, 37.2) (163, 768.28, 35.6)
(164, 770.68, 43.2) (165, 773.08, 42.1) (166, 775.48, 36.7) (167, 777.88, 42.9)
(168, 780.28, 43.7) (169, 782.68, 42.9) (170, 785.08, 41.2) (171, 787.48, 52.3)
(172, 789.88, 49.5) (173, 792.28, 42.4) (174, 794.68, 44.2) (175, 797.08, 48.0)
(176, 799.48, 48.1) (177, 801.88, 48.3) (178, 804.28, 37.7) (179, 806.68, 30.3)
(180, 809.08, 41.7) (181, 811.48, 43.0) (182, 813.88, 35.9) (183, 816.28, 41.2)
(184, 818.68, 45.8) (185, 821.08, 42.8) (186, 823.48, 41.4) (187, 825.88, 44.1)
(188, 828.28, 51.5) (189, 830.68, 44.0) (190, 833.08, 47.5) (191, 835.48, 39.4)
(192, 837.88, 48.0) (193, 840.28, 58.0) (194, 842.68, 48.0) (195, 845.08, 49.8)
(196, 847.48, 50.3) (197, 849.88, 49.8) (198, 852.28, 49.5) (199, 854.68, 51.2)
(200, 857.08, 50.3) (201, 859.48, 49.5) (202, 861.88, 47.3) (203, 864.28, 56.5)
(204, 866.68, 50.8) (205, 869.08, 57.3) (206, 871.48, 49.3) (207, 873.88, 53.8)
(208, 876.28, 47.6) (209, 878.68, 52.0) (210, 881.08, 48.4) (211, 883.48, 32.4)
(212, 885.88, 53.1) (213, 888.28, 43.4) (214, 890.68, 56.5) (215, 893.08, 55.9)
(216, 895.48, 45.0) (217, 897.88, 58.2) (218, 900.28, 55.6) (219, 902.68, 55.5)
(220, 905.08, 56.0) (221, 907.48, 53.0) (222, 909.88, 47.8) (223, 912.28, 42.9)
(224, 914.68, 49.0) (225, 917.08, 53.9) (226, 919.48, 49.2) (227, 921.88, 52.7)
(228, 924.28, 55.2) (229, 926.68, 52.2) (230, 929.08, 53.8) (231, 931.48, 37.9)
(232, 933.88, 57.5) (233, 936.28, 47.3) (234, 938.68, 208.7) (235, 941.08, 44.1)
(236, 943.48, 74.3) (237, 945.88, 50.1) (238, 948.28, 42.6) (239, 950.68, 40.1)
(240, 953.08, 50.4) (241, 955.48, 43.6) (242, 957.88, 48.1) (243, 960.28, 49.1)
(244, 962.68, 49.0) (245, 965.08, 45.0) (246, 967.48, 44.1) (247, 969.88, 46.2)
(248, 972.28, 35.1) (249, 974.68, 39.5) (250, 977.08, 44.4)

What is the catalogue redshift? 0.875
